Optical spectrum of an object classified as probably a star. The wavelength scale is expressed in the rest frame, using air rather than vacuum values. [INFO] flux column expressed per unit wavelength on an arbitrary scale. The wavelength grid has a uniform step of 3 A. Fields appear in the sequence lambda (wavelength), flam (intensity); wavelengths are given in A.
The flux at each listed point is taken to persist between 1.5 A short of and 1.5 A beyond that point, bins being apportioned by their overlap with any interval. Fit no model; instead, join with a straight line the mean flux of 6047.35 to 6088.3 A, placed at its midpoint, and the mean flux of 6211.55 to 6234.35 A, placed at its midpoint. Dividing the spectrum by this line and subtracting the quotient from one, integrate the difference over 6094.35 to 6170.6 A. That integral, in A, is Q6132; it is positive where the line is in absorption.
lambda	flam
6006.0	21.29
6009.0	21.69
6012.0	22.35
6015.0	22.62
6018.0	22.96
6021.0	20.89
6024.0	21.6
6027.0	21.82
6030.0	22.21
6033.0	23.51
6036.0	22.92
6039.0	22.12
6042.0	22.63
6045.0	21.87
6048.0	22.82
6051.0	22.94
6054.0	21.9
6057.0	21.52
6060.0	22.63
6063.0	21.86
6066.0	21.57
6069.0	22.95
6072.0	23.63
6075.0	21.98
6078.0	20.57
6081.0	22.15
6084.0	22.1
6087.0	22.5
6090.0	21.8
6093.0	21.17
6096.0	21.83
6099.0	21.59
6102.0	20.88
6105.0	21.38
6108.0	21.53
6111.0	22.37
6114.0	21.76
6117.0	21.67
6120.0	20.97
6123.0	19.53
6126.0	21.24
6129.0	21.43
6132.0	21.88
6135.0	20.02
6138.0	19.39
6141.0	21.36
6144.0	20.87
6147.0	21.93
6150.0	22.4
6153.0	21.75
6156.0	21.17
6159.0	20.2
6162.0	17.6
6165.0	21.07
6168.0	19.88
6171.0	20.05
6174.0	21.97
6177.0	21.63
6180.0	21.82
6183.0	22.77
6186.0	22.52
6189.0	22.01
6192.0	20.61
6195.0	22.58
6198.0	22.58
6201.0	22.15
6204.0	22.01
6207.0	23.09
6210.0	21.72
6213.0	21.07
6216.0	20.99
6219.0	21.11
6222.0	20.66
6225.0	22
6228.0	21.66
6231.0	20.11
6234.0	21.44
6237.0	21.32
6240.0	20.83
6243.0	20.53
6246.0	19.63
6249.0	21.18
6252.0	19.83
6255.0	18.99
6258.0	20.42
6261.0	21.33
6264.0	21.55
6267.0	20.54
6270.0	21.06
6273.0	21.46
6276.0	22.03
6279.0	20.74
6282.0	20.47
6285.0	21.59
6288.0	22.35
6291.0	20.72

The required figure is 2.6 A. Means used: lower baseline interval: 22.2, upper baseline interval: 21.1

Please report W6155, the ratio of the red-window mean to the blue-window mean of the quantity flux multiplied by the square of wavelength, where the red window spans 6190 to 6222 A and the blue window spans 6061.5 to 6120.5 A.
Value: 1.0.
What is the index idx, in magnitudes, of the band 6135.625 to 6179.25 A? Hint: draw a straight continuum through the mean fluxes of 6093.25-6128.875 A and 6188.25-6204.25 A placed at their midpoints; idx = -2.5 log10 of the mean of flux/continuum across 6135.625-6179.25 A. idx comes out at 0.05 mag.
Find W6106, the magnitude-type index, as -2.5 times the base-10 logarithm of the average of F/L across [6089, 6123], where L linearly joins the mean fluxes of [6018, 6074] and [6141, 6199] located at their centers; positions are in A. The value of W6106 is 0.019 mag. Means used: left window 22.3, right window 21.3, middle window 21.4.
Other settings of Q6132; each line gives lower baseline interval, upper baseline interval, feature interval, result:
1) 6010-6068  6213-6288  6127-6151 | 0.5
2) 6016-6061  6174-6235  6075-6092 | 0.2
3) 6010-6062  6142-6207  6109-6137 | 0.8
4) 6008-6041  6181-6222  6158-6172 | 1.4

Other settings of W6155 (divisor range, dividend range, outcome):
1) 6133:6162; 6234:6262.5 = 1.02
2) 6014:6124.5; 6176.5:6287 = 1.02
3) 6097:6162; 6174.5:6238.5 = 1.05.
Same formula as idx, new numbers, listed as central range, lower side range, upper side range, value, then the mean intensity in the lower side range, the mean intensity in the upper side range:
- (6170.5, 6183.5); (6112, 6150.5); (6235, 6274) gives -0.04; 21.1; 20.7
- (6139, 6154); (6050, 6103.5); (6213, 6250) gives 0.00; 22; 21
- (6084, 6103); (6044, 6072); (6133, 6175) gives 0.00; 22.3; 20.7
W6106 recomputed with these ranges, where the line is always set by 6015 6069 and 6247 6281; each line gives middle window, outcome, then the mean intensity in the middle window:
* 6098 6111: 0.02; 21.5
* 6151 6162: 0.05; 20.6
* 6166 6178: 0.03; 20.9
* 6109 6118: -0.01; 21.9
